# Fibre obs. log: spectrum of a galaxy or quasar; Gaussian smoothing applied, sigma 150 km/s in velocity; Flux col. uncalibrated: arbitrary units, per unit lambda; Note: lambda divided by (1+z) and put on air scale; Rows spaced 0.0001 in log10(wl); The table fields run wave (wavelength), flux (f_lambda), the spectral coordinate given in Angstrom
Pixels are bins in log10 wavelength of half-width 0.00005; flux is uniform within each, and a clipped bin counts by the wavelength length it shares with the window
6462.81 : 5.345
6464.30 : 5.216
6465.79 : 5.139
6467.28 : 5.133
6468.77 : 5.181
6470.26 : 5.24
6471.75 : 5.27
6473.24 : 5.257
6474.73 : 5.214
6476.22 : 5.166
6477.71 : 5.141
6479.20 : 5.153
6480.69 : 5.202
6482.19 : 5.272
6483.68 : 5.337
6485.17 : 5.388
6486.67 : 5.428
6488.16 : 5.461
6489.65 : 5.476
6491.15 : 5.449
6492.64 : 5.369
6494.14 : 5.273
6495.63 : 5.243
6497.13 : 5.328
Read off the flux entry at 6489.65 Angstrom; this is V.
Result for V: 5.476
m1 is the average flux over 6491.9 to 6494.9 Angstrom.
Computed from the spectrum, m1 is 5.32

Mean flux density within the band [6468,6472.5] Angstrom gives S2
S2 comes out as 5.23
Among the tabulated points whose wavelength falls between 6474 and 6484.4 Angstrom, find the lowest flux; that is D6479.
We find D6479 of 5.141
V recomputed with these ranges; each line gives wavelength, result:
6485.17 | 5.388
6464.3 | 5.216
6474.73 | 5.214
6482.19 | 5.272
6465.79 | 5.139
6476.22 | 5.166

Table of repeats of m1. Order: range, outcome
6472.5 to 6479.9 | 5.19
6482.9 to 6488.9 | 5.41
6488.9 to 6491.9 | 5.47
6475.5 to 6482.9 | 5.18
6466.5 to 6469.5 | 5.15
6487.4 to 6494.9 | 5.41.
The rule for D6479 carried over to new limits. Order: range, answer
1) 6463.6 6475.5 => 5.133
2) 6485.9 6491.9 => 5.428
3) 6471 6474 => 5.257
